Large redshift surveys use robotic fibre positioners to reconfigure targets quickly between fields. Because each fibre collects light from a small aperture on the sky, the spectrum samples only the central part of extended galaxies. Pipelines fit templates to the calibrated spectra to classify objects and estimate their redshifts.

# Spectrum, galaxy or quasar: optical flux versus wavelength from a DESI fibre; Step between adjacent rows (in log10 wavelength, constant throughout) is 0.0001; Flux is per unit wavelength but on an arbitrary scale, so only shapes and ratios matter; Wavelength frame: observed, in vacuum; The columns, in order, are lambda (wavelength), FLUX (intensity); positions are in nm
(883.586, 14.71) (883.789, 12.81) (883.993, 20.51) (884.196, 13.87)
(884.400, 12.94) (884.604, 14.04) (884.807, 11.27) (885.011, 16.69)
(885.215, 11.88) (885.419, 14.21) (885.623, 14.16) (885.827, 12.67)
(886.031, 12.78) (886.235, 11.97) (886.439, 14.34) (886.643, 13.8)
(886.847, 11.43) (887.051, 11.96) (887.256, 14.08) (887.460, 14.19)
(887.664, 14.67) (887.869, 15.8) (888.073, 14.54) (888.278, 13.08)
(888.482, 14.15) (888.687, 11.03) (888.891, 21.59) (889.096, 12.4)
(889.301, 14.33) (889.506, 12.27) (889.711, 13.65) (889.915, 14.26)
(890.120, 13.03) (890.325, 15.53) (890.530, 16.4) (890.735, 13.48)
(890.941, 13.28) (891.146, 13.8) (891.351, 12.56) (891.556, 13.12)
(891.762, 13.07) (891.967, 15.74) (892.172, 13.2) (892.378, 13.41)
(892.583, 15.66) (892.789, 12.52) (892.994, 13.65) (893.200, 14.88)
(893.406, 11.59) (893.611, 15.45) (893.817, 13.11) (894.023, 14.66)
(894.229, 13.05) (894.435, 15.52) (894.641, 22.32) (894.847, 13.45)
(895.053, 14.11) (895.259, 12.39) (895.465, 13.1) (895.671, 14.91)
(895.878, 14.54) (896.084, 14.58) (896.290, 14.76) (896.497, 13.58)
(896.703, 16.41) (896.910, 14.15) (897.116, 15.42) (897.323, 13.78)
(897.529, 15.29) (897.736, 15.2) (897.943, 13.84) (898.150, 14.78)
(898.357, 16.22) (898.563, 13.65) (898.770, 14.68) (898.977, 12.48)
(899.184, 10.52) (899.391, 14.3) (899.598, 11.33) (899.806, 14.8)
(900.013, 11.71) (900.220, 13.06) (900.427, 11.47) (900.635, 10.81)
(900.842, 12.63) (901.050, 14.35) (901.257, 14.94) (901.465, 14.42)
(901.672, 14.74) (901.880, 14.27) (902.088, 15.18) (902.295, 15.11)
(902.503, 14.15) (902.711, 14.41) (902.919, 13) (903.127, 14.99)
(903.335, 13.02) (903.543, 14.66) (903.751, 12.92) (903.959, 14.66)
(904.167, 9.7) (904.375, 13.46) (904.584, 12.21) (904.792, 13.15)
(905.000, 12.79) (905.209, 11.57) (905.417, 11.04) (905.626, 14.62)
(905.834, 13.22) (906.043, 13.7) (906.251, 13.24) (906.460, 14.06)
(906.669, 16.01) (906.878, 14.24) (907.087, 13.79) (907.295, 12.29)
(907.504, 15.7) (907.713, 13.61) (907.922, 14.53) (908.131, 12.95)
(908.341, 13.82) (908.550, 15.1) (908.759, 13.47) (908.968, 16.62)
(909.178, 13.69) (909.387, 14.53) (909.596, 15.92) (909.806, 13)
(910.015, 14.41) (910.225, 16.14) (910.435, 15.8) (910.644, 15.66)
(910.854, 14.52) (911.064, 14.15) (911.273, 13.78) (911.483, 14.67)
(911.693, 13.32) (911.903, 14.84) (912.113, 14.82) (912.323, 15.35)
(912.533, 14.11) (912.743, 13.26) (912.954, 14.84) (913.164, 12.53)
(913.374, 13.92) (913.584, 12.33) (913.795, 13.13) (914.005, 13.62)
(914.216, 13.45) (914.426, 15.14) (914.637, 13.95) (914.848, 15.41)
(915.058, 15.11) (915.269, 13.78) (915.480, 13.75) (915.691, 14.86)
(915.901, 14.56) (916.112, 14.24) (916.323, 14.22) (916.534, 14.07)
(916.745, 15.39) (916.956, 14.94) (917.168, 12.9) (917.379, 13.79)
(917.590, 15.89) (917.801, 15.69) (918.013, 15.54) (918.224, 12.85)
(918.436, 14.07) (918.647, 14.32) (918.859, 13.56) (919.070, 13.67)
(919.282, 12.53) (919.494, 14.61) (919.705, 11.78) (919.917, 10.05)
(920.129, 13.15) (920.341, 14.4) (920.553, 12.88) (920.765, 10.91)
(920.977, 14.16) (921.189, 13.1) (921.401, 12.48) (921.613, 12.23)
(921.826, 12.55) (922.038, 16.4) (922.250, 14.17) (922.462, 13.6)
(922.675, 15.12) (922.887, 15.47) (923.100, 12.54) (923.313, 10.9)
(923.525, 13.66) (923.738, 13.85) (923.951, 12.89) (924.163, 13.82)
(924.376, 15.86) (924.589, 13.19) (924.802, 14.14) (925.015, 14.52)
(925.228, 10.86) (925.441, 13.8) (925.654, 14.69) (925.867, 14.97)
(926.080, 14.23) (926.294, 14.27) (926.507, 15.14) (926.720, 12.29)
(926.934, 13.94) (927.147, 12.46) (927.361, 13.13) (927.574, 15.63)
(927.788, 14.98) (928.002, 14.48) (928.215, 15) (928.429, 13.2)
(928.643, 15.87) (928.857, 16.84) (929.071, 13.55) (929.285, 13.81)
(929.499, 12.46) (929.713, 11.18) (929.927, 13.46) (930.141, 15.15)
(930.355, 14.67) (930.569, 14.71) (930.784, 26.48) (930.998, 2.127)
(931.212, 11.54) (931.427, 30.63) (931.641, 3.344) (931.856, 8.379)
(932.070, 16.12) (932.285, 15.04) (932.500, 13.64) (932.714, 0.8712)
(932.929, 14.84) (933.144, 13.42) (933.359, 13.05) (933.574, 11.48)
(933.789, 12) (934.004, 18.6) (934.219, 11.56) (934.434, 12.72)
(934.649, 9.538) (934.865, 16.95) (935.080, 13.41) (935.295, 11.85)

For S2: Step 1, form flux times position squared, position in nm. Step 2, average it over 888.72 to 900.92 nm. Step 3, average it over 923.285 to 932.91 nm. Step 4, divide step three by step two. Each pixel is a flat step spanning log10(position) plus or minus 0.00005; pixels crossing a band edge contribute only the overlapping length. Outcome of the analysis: 1.05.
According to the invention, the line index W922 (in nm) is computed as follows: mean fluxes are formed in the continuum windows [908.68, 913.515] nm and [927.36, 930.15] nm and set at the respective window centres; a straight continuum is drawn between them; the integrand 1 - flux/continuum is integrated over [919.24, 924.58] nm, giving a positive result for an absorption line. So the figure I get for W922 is 0.37 nm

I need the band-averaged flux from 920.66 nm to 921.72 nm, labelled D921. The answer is 12.6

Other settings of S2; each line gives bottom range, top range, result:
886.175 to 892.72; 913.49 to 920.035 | 1.06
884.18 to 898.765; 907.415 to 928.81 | 1.05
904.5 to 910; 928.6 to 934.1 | 1.03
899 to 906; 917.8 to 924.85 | 1.06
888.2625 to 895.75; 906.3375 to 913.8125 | 1.05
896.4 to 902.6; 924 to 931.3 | 1.07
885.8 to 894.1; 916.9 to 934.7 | 1.06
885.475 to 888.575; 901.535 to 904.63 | 1.05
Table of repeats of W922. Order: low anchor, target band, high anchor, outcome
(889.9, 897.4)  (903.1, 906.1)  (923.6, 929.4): 0.26 nm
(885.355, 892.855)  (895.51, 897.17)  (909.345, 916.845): -0.09 nm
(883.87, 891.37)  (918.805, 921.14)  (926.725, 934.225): 0.15 nm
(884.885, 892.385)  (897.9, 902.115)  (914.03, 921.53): 0.11 nm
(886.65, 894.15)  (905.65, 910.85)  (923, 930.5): -0.19 nm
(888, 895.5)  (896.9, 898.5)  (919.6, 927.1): -0.09 nm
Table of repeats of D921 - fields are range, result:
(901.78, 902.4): 14.9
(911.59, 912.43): 14.6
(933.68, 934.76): 12.9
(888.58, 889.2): 15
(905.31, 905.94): 13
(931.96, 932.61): 14.8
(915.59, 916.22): 14.6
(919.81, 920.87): 12.3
